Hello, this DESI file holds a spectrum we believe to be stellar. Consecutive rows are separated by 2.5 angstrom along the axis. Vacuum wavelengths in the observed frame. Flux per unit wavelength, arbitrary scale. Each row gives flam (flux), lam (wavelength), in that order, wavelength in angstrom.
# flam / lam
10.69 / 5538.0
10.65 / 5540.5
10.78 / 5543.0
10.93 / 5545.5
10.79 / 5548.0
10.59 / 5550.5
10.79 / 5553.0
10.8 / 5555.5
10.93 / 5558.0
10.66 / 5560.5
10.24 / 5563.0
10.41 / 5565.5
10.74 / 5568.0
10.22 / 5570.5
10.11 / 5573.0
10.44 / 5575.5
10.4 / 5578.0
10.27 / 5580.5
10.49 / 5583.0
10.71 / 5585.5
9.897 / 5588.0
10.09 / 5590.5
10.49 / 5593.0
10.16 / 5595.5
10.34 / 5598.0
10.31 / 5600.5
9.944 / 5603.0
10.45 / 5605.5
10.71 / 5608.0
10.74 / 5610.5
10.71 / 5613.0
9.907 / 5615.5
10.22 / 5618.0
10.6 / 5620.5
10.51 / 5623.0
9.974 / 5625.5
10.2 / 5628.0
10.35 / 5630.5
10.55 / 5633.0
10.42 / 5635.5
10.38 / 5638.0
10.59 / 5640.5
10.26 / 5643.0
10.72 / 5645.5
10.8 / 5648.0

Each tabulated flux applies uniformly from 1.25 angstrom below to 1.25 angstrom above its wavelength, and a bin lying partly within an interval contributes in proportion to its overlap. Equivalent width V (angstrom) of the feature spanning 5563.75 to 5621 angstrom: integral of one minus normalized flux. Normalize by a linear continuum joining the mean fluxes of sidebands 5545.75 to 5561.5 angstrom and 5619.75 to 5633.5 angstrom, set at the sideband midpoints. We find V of 1.0 angstrom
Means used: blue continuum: 10.8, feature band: 10.4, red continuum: 10.3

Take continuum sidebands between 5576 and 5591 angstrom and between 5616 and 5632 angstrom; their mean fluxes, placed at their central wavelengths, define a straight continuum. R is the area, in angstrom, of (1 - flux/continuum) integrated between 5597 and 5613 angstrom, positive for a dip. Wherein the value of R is -0.2 angstrom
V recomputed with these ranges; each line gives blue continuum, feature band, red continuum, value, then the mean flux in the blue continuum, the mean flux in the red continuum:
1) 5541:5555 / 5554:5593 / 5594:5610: 0.5 angstrom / 10.8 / 10.3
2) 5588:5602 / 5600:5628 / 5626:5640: -0.2 angstrom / 10.2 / 10.4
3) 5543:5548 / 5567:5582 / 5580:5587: 0.3 angstrom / 10.9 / 10.5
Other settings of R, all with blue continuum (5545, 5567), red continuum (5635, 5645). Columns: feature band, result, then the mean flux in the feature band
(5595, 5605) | 0.32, 10.2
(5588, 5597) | 0.31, 10.2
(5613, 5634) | 0.34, 10.3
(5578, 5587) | 0.12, 10.5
